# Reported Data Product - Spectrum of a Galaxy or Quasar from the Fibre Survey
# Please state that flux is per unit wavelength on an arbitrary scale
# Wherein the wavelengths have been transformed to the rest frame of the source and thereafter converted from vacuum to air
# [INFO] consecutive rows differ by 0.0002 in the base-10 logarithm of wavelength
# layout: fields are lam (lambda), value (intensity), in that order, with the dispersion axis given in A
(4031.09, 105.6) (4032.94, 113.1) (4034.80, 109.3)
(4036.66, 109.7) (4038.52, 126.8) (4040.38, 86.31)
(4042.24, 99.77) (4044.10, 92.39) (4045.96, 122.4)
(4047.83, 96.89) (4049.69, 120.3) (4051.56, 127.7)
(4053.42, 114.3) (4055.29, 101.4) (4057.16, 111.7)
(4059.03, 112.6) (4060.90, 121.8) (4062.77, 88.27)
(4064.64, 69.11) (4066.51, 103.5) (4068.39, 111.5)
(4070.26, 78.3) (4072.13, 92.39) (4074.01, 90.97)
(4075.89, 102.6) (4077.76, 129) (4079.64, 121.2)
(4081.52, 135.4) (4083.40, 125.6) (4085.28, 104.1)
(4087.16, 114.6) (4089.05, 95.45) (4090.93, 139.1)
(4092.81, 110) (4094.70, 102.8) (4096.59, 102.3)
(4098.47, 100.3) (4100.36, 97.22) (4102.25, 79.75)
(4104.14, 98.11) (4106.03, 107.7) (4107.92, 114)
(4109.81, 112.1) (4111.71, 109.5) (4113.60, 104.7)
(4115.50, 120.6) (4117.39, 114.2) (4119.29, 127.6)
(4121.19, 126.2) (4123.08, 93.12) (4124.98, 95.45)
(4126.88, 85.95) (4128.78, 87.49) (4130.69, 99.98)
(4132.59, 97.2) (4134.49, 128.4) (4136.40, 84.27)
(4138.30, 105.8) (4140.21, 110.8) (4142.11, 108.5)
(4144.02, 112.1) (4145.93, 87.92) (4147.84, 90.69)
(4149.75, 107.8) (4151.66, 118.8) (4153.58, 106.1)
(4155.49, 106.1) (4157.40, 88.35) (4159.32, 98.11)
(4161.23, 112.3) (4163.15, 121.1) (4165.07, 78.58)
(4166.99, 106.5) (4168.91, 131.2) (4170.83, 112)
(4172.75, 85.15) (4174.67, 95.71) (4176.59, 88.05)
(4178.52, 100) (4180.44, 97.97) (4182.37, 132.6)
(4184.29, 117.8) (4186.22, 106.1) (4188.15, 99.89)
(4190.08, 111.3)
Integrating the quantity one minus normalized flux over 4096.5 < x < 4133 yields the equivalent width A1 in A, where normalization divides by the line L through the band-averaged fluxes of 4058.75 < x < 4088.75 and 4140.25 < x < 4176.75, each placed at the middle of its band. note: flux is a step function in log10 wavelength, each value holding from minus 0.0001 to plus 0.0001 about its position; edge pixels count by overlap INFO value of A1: 0.3 A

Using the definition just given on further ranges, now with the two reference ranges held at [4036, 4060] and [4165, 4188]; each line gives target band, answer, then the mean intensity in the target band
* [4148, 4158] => 0.1 A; 105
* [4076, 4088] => -1.3 A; 120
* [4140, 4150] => 0.4 A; 102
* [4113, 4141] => 0.4 A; 105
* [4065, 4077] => 1.4 A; 95.7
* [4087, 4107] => 0.7 A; 104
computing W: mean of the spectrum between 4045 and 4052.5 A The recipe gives 117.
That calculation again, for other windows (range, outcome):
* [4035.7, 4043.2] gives 106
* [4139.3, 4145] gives 110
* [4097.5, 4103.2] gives 92.5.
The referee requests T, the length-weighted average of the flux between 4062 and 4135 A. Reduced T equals 105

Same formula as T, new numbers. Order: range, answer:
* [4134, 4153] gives 105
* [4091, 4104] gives 101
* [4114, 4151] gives 105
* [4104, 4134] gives 106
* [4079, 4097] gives 115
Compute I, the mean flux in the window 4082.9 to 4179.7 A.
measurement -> 105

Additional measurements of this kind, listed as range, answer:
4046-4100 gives 108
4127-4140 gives 100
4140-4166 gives 103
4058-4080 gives 101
